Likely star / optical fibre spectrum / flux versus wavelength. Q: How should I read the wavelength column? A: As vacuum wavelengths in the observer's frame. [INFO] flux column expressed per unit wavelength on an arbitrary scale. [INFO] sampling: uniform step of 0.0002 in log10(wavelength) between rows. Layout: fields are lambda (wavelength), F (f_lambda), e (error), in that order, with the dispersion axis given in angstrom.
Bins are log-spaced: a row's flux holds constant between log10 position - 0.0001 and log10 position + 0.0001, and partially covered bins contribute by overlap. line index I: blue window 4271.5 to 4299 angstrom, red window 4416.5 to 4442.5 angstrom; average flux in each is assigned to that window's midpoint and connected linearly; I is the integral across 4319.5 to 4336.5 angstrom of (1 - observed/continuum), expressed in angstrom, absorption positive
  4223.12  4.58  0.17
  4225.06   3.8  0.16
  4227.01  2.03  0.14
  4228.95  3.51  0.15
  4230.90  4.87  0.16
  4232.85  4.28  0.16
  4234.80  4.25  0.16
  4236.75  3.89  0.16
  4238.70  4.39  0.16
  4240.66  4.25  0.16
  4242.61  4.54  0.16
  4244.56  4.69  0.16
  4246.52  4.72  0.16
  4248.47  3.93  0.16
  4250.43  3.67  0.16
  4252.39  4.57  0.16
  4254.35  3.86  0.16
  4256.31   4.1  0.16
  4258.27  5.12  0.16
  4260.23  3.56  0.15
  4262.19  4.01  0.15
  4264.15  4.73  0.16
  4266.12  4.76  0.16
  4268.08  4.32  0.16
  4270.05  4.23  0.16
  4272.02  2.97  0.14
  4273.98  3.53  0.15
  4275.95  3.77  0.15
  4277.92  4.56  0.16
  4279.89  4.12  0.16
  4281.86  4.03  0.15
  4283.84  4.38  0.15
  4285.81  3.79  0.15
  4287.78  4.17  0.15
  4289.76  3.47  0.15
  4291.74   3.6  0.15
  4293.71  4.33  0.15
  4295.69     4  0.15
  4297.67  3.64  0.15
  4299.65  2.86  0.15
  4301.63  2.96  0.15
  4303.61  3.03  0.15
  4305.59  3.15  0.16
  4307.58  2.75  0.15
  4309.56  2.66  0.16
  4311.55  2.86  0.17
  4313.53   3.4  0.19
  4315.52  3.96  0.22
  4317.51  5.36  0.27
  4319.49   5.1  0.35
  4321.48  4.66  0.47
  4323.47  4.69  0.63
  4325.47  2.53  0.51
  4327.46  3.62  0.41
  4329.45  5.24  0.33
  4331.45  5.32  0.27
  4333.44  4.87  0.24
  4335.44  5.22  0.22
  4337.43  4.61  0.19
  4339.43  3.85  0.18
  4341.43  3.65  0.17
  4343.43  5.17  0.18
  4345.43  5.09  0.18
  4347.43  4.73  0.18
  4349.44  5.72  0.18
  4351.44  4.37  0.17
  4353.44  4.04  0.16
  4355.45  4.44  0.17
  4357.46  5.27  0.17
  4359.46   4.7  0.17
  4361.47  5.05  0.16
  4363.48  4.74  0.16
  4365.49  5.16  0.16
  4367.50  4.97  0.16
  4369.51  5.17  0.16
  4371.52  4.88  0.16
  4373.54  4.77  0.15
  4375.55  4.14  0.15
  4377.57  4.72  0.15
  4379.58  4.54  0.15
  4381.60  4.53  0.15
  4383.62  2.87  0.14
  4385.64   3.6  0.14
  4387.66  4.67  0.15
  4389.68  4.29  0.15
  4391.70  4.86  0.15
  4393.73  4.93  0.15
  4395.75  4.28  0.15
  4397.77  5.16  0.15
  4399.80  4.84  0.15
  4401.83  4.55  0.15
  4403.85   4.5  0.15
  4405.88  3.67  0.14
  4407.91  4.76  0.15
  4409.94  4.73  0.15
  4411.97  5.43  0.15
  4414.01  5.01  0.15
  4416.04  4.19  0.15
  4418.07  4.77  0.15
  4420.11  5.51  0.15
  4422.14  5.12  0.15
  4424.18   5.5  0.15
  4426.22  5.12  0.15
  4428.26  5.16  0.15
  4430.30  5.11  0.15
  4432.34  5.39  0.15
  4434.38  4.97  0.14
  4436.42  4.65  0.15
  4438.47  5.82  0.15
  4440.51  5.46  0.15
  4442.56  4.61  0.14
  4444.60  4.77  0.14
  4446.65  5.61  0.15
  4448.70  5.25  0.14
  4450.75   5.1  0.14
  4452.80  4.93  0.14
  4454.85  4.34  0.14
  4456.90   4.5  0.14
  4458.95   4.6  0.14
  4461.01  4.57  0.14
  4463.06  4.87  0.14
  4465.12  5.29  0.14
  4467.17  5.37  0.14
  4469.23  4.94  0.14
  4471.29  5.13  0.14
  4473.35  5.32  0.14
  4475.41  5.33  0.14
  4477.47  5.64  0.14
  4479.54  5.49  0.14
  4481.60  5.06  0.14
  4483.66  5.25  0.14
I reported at -1.13 angstrom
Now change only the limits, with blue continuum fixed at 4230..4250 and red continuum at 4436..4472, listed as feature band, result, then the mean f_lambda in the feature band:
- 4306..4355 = 3.5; 4.3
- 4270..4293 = 3.1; 3.88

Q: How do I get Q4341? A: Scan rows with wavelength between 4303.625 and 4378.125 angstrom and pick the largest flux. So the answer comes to 5.72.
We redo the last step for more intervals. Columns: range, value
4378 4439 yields 5.82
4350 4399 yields 5.27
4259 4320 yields 5.36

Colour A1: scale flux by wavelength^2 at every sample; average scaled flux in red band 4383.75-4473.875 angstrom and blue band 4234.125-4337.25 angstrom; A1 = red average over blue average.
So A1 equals 1.3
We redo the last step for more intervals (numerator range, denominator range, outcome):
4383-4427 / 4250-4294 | 1.22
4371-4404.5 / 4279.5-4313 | 1.33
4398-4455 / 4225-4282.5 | 1.31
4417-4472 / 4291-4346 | 1.34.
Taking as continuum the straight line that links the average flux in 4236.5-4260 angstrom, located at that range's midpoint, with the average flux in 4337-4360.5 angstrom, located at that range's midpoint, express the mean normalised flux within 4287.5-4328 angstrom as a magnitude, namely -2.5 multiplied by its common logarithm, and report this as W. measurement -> 0.23 mag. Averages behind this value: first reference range 4.3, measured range 3.65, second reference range 4.64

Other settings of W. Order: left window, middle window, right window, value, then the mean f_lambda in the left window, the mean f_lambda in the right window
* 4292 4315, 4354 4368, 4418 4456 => -0.20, 3.27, 5.12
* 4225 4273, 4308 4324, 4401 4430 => 0.10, 4.13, 4.87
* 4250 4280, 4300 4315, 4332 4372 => 0.43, 4.13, 4.79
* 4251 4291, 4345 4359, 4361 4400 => -0.08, 4.09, 4.6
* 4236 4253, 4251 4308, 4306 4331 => 0.06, 4.29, 3.92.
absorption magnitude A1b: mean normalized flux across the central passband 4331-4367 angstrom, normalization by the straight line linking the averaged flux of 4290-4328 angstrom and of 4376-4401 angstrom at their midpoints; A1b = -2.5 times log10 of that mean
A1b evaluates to -0.18 mag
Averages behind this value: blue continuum 3.64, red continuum 4.43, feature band 4.77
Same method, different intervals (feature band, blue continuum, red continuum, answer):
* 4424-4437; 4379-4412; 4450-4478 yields -0.09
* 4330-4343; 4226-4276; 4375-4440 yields -0.04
